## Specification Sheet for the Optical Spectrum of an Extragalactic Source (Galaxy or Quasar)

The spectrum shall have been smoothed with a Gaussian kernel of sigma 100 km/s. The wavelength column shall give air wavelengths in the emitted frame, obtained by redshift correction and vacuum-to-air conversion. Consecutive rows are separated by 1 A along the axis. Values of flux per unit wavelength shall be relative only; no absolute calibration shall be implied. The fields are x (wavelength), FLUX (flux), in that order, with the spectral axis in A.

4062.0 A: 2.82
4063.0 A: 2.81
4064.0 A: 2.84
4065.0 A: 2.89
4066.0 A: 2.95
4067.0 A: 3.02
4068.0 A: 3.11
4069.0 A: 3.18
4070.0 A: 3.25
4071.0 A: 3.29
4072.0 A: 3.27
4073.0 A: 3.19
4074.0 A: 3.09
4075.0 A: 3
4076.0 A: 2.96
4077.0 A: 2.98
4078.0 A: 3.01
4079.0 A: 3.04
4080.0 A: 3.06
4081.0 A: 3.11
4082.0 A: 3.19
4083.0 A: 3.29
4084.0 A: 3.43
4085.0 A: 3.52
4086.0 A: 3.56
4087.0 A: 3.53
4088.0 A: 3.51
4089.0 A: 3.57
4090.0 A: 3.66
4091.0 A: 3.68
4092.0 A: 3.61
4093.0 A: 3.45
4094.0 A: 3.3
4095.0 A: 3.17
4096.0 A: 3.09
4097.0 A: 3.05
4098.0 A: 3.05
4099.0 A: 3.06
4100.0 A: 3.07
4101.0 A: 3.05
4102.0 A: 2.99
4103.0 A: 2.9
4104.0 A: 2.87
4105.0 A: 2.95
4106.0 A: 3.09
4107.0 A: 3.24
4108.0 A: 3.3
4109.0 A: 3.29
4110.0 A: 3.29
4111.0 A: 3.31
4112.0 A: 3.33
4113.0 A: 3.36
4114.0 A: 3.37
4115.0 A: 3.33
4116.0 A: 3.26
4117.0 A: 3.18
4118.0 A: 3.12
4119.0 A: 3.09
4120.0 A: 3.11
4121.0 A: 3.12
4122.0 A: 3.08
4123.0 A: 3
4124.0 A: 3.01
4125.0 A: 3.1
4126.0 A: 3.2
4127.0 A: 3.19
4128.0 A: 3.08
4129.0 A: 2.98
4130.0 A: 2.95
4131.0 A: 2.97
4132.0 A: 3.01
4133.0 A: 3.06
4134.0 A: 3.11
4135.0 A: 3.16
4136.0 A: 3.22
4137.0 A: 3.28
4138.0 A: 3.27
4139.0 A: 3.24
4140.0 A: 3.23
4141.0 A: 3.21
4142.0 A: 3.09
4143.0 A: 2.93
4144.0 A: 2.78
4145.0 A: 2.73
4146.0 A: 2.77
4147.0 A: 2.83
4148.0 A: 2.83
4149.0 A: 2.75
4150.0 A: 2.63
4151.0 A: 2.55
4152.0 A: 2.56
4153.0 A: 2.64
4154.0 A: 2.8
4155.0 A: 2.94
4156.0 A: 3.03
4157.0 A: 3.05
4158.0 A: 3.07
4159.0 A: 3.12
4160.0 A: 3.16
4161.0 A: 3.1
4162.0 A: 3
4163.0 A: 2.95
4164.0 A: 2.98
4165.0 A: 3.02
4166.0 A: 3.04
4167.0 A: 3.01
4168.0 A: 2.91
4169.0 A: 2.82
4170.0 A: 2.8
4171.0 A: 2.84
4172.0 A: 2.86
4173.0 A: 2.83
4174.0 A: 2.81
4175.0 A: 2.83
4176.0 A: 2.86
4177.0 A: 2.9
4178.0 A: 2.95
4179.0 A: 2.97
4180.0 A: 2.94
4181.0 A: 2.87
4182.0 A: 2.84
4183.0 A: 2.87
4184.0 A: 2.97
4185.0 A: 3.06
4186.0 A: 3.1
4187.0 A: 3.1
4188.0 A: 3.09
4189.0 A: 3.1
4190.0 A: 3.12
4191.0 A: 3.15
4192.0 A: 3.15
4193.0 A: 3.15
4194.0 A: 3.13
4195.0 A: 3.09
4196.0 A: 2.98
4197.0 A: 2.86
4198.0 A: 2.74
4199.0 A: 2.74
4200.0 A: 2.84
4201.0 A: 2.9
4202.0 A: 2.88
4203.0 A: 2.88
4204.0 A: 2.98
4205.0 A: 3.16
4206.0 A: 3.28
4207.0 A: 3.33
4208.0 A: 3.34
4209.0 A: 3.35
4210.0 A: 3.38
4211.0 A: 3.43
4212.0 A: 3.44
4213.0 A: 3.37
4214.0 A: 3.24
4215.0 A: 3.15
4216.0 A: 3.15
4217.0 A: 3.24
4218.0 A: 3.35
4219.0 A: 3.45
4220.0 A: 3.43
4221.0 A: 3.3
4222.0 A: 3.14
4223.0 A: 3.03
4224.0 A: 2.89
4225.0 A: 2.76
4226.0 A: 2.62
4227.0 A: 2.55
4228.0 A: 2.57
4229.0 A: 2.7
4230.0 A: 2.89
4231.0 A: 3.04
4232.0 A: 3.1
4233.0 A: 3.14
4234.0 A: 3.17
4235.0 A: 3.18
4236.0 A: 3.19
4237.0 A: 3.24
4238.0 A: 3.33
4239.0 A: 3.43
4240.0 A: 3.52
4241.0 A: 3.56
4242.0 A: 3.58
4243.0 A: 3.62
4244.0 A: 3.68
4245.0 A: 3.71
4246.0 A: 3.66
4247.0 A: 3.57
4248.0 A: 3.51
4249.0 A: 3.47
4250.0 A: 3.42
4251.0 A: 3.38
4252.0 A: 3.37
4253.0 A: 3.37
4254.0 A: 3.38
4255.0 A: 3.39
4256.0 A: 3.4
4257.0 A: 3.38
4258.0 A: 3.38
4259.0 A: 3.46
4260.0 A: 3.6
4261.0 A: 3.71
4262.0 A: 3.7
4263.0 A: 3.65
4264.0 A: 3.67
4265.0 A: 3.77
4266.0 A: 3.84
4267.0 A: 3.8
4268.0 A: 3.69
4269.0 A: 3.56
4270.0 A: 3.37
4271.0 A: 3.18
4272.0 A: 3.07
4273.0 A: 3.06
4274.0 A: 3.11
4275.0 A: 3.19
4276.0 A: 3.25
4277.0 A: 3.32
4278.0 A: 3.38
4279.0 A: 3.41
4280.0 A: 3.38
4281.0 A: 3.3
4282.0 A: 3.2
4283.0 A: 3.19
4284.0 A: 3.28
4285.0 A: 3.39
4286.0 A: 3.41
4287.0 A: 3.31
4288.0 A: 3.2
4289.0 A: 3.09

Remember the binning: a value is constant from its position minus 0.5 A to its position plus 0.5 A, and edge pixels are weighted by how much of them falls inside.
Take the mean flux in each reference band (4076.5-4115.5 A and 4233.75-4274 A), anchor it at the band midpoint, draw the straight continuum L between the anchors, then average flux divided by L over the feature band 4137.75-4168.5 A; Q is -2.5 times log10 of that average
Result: 0.135 mag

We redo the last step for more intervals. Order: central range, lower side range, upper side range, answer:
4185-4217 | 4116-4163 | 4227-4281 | 0.03 mag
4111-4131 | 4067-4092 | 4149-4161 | -0.03 mag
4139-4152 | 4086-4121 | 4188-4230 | 0.11 mag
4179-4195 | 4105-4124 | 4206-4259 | 0.07 mag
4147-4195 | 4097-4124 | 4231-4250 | 0.11 mag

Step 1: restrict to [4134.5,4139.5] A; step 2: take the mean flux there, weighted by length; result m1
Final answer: 3.23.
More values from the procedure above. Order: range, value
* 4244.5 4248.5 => 3.61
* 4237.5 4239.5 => 3.38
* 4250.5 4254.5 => 3.38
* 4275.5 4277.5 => 3.29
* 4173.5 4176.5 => 2.83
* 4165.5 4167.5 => 3.02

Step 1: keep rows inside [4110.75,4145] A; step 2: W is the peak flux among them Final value 3.37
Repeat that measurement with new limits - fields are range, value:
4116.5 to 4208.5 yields 3.34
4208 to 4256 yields 3.71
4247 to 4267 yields 3.84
